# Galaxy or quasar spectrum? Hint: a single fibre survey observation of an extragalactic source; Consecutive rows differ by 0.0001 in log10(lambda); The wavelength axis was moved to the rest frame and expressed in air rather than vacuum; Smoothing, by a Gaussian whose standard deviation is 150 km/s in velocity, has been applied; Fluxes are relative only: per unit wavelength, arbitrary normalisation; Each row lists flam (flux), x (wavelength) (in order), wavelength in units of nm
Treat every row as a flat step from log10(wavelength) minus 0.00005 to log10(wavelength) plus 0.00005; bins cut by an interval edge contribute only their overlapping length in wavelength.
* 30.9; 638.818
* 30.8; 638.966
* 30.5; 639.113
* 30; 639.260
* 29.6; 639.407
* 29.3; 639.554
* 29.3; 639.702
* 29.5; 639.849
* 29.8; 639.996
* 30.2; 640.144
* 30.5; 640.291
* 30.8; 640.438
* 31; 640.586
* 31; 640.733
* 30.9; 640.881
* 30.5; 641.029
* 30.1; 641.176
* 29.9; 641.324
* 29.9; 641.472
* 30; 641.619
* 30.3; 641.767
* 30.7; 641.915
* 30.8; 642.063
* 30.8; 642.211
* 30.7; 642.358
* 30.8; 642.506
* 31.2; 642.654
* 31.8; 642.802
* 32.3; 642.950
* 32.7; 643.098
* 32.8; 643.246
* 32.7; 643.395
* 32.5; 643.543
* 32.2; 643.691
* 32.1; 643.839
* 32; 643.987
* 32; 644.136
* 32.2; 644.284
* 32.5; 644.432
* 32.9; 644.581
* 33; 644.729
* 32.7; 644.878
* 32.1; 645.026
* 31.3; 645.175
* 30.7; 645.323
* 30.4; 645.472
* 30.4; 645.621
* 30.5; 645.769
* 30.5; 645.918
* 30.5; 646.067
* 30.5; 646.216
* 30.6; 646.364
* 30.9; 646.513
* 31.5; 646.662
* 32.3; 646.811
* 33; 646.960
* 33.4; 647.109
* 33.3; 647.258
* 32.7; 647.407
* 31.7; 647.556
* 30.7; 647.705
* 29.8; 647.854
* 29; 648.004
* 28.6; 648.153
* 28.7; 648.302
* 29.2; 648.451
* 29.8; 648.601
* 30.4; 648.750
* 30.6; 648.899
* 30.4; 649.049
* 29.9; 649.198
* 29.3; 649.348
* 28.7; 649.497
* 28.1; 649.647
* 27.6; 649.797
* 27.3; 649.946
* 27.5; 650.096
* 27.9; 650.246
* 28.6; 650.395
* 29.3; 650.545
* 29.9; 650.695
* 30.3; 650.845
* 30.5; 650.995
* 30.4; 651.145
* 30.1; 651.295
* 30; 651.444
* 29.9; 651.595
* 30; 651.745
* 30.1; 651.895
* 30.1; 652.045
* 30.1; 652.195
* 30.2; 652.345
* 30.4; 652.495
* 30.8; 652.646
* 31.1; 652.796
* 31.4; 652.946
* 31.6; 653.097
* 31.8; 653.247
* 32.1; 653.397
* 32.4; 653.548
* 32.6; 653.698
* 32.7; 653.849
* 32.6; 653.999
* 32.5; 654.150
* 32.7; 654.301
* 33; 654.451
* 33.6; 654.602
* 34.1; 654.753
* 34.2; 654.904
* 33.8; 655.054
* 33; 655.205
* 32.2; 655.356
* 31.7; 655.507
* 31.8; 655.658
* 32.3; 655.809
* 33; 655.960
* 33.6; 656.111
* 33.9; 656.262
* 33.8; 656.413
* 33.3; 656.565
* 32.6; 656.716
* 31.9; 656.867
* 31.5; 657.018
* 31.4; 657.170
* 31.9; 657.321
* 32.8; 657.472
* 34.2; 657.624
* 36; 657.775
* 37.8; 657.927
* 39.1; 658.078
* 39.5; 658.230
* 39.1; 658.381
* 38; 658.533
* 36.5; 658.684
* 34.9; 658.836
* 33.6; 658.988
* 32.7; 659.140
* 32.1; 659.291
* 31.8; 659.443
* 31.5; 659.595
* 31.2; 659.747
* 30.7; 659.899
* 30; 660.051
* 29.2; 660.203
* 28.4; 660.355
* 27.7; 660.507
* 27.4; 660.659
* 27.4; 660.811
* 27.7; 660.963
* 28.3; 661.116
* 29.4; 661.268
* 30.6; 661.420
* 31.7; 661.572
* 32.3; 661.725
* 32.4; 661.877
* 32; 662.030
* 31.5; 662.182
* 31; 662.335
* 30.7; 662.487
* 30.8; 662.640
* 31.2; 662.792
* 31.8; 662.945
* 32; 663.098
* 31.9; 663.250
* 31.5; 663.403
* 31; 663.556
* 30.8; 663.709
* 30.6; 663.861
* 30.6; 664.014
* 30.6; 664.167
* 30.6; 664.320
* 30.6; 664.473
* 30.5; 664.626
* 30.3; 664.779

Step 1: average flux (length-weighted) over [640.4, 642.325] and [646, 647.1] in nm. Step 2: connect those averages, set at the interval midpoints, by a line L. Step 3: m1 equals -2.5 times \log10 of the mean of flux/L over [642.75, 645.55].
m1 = -0.04 mag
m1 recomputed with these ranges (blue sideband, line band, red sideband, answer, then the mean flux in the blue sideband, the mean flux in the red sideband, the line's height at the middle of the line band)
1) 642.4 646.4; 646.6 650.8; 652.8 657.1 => 0.07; 31.7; 32.7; 32.1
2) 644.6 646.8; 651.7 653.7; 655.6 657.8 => 0.04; 31.2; 32.9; 32.3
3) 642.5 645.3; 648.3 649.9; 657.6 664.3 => 0.10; 32.2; 32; 32.1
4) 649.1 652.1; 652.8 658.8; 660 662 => -0.15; 29.3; 29.5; 29.4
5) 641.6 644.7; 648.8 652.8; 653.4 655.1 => 0.11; 31.8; 33.1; 32.7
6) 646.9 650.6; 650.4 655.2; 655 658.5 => 0.02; 29.8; 34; 31.9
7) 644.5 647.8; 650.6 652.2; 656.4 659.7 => 0.09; 31.6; 34.3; 32.8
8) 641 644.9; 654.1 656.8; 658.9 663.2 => -0.07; 31.6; 30.6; 30.9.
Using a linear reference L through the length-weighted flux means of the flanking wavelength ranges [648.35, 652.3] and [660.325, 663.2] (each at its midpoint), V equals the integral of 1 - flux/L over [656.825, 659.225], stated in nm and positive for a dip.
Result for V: -0.41 nm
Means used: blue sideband 29.5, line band 35.1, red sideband 30.3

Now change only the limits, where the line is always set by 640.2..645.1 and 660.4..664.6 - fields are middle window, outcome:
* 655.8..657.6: -0.11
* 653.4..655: -0.11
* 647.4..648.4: 0.04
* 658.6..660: -0.10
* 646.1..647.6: -0.03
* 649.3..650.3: 0.10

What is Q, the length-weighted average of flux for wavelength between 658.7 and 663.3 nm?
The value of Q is 30.9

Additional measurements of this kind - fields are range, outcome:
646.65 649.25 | 30.8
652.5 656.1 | 32.5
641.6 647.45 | 31.7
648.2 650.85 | 29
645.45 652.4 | 30.1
